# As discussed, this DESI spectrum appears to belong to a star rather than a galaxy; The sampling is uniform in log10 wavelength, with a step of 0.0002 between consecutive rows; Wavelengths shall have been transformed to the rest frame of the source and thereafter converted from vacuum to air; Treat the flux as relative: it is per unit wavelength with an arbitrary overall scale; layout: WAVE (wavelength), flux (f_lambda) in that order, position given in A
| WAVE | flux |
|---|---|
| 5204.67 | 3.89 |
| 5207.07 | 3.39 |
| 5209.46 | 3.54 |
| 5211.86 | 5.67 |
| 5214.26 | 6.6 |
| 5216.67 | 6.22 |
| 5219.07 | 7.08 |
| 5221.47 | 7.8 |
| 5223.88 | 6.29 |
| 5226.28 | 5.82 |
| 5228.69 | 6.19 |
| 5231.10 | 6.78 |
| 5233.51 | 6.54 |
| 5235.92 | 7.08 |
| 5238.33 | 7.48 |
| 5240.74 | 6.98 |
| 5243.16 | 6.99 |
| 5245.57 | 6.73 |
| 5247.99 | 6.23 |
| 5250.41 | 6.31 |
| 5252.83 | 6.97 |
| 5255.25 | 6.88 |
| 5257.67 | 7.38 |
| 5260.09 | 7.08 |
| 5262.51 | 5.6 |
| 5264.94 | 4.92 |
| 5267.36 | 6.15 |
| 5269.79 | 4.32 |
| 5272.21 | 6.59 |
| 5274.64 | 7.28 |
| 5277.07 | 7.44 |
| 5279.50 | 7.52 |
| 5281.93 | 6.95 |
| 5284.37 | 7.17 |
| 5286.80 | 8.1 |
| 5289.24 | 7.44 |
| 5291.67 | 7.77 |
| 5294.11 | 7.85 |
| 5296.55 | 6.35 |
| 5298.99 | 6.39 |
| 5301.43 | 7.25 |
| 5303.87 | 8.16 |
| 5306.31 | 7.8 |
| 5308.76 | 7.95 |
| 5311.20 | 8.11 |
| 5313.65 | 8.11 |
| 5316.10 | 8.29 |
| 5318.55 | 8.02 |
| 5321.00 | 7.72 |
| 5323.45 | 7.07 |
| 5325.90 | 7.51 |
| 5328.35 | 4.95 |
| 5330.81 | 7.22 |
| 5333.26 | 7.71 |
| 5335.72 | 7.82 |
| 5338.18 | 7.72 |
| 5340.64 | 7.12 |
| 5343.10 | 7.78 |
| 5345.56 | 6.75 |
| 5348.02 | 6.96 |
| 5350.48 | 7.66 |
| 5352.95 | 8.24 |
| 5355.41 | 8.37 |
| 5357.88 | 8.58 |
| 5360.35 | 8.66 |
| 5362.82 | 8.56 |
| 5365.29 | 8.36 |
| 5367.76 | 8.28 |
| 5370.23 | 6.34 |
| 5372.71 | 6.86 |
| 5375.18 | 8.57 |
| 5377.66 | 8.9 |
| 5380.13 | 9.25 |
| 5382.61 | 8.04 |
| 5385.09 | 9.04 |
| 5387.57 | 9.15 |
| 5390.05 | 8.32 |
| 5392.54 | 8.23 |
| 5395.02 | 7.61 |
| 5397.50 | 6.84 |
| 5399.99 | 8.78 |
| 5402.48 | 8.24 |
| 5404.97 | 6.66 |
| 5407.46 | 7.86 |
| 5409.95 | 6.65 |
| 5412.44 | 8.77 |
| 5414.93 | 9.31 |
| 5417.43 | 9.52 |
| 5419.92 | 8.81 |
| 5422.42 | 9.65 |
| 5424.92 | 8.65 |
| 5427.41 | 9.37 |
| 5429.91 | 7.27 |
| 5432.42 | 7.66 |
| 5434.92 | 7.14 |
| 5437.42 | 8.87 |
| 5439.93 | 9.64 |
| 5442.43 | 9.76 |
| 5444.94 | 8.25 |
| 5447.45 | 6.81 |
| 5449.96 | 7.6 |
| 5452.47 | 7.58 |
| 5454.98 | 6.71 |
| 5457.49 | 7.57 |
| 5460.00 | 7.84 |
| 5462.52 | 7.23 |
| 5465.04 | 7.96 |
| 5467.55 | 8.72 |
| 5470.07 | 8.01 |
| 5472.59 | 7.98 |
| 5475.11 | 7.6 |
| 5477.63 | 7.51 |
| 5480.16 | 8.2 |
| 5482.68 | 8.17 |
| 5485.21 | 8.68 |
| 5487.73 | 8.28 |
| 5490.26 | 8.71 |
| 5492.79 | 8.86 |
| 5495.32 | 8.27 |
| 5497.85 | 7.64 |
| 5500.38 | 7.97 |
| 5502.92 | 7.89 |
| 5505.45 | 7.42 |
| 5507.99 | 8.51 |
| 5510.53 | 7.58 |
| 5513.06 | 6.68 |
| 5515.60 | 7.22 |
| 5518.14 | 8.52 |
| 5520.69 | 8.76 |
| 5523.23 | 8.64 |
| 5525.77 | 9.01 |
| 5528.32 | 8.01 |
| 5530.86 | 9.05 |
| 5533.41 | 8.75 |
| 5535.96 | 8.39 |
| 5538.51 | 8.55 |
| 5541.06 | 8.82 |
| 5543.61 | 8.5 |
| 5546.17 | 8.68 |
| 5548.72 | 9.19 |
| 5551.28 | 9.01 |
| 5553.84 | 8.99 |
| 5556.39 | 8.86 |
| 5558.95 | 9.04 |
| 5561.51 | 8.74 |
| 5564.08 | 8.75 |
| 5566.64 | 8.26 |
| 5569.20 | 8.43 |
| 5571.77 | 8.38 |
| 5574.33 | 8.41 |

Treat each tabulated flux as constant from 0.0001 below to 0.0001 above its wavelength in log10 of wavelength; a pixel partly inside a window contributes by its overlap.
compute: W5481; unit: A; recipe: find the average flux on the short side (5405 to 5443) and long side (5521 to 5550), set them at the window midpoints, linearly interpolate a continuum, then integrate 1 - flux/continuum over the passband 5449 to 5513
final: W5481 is 5.1 A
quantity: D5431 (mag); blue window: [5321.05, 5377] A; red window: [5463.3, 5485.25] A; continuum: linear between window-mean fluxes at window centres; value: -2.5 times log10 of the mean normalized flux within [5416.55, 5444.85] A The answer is -0.110 mag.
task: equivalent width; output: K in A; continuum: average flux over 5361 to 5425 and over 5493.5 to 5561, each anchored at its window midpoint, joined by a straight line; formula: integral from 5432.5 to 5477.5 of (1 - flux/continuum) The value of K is 2.1 A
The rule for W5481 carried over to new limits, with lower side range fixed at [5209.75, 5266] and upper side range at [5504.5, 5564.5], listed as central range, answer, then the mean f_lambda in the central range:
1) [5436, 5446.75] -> -1.50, 8.98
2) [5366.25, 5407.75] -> -2.99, 8.06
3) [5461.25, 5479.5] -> 0.45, 7.87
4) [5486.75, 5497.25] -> -0.35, 8.48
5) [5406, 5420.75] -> -1.44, 8.45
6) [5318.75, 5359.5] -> -1.49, 7.48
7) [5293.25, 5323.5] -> -2.72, 7.64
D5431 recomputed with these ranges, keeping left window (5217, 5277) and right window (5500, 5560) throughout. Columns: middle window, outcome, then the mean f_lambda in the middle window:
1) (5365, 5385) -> -0.099 mag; 8.12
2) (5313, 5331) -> -0.043 mag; 7.34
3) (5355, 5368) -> -0.160 mag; 8.49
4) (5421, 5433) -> -0.109 mag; 8.57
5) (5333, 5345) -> -0.058 mag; 7.57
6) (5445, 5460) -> 0.075 mag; 7.39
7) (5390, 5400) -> -0.038 mag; 7.81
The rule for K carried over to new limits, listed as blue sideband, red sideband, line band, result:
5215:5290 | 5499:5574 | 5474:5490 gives 0.0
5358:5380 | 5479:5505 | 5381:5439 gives -0.8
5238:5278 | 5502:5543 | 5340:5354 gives -0.6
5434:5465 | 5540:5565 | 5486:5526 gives 1.6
